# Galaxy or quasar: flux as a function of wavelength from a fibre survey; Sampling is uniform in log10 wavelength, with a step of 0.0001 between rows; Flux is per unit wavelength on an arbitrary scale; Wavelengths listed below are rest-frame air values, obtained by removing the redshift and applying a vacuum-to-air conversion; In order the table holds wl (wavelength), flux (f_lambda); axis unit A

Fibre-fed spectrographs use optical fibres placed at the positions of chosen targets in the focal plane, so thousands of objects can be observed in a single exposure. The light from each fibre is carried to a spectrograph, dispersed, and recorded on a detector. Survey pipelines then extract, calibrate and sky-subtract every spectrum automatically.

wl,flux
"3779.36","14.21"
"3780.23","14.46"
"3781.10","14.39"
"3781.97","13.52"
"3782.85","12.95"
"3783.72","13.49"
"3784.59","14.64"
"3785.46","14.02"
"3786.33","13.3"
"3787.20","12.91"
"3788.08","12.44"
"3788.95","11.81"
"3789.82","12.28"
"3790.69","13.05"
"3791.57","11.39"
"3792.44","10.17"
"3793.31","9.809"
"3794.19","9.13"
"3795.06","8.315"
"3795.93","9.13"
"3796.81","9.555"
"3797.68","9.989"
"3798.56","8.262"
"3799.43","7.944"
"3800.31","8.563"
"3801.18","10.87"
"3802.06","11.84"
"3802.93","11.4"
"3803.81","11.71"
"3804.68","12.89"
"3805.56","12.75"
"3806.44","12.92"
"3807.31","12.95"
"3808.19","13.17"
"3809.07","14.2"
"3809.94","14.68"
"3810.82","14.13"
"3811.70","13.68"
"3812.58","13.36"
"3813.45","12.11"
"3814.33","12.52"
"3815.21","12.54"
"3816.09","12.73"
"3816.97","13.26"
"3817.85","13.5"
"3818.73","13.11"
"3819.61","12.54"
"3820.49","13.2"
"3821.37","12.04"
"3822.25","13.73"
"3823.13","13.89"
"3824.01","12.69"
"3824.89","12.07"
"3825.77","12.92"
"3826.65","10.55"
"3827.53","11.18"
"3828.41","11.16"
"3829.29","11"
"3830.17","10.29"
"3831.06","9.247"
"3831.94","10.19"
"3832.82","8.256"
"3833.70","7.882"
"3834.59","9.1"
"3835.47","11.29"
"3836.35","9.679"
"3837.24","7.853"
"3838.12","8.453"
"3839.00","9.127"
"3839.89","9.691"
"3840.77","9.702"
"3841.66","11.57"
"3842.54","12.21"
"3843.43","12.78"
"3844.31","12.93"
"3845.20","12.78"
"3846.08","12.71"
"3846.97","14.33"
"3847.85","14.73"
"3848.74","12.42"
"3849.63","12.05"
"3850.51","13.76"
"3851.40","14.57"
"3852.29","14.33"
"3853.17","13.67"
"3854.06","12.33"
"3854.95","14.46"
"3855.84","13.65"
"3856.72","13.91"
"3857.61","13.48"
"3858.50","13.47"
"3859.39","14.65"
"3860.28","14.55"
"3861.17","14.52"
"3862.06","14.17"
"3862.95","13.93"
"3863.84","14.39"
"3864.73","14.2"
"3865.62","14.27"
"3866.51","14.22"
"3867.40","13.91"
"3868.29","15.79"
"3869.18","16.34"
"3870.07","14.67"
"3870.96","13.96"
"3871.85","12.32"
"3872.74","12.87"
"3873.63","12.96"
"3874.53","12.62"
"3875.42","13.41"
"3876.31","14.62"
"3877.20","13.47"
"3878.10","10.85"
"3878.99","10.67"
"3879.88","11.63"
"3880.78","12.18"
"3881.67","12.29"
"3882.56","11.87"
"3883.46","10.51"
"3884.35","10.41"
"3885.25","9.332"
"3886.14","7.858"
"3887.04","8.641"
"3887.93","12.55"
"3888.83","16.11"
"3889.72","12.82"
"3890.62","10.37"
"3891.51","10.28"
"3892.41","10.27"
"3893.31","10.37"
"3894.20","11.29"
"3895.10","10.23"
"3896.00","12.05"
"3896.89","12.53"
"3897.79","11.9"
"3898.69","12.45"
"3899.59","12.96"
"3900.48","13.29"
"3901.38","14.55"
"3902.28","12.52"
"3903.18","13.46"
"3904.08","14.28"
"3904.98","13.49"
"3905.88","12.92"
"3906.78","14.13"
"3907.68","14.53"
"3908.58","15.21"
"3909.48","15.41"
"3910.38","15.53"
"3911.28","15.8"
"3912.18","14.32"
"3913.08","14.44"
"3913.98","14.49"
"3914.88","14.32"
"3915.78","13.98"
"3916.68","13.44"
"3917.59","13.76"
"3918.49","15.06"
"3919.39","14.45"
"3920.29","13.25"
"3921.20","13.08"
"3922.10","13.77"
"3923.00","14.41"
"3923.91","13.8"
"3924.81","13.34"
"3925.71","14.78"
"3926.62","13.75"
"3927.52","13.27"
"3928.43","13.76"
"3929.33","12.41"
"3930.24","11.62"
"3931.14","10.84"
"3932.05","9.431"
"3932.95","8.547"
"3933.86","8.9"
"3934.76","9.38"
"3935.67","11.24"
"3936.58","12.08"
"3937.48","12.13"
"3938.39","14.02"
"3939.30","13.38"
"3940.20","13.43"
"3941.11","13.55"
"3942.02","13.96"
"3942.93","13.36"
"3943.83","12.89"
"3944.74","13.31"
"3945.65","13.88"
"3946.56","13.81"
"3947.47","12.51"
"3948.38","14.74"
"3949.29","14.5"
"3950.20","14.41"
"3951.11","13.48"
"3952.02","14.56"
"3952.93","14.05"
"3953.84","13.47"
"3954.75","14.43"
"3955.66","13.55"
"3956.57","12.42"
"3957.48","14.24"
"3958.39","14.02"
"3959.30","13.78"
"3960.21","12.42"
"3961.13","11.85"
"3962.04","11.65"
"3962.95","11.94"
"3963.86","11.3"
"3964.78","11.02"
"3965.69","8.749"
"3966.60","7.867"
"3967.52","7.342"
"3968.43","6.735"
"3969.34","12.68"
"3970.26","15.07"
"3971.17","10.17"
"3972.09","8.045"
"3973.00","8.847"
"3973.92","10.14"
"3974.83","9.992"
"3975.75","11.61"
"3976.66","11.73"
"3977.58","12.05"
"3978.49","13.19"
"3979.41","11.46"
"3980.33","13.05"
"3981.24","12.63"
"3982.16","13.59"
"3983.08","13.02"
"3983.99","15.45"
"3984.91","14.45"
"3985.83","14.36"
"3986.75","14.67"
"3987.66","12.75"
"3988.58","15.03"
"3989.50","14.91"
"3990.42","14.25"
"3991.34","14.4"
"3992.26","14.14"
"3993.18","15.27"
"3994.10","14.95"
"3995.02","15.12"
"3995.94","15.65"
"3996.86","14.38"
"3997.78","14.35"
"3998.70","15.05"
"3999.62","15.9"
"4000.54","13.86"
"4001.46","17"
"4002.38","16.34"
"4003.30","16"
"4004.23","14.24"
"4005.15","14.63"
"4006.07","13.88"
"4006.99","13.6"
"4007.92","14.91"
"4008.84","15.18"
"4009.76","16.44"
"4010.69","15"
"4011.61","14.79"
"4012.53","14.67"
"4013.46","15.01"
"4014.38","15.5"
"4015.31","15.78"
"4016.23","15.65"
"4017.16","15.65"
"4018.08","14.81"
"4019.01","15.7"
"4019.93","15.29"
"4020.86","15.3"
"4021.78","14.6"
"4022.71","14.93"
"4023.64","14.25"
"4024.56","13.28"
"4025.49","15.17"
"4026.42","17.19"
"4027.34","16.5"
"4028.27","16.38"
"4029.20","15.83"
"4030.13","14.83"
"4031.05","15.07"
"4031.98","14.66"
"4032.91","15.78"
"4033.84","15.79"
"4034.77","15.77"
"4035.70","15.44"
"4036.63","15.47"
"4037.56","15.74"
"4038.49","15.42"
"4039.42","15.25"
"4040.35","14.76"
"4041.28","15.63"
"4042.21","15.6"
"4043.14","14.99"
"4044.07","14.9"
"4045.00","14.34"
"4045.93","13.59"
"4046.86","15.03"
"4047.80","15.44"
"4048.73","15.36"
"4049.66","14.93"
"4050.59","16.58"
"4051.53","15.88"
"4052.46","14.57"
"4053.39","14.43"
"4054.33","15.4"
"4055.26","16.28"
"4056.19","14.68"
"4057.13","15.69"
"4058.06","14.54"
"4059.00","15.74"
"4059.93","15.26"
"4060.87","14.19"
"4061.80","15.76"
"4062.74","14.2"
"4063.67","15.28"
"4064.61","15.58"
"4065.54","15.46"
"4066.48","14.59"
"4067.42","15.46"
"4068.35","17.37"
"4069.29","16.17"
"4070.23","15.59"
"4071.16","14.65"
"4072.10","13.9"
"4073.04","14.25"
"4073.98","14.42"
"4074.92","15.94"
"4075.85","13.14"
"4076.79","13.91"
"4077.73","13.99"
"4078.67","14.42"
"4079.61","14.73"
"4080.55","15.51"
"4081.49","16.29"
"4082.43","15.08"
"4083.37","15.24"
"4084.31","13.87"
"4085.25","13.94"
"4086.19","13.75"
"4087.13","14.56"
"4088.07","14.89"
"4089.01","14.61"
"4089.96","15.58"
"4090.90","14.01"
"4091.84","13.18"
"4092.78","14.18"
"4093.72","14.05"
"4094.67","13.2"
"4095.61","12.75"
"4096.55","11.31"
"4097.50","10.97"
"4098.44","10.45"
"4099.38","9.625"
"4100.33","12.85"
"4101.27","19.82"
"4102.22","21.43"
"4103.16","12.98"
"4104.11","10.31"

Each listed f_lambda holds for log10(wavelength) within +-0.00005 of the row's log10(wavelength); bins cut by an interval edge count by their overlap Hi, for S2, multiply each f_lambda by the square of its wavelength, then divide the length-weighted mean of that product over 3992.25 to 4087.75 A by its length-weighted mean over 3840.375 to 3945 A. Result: 1.25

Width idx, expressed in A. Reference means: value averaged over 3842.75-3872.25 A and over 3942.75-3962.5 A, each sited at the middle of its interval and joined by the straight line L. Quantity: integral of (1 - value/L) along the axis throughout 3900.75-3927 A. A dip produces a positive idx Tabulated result -0.92 A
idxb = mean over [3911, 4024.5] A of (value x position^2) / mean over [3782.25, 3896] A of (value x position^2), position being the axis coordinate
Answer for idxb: 1.18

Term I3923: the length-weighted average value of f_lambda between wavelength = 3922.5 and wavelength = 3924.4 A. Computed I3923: 14.1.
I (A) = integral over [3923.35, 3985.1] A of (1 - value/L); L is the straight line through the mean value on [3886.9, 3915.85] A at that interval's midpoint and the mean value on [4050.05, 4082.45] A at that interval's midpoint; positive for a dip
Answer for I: 6.5 A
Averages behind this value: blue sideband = 13.1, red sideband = 15.1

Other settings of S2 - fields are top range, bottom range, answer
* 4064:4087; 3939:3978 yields 1.29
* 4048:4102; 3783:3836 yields 1.43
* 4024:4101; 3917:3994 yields 1.23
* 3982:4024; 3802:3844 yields 1.39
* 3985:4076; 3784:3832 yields 1.42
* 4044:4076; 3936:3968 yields 1.25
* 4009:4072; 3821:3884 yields 1.35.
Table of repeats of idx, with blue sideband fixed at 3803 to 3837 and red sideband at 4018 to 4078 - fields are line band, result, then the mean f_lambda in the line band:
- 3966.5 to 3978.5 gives 3.2 A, 10.4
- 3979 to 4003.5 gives -0.2 A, 14.5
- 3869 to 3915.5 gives 1.1 A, 12.7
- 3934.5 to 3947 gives 0.7 A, 12.9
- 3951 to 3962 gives 0.4 A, 13.5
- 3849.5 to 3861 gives -1.2 A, 13.8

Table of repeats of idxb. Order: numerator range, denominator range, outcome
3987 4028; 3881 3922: 1.24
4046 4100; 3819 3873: 1.30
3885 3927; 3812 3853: 1.16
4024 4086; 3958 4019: 1.17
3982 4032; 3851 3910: 1.23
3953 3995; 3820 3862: 1.11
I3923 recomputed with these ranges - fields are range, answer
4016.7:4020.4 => 15.4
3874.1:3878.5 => 13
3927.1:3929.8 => 13.1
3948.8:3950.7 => 14.4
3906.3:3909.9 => 14.8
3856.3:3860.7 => 14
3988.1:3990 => 14.9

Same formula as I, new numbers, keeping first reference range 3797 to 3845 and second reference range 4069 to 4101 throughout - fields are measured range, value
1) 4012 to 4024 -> -1.6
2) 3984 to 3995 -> -1.2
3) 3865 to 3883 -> -1.9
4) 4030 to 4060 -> -3.6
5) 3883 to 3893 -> 1.1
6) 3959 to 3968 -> 1.5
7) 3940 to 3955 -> -1.3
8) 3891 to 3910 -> -0.8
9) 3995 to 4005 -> -1.6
